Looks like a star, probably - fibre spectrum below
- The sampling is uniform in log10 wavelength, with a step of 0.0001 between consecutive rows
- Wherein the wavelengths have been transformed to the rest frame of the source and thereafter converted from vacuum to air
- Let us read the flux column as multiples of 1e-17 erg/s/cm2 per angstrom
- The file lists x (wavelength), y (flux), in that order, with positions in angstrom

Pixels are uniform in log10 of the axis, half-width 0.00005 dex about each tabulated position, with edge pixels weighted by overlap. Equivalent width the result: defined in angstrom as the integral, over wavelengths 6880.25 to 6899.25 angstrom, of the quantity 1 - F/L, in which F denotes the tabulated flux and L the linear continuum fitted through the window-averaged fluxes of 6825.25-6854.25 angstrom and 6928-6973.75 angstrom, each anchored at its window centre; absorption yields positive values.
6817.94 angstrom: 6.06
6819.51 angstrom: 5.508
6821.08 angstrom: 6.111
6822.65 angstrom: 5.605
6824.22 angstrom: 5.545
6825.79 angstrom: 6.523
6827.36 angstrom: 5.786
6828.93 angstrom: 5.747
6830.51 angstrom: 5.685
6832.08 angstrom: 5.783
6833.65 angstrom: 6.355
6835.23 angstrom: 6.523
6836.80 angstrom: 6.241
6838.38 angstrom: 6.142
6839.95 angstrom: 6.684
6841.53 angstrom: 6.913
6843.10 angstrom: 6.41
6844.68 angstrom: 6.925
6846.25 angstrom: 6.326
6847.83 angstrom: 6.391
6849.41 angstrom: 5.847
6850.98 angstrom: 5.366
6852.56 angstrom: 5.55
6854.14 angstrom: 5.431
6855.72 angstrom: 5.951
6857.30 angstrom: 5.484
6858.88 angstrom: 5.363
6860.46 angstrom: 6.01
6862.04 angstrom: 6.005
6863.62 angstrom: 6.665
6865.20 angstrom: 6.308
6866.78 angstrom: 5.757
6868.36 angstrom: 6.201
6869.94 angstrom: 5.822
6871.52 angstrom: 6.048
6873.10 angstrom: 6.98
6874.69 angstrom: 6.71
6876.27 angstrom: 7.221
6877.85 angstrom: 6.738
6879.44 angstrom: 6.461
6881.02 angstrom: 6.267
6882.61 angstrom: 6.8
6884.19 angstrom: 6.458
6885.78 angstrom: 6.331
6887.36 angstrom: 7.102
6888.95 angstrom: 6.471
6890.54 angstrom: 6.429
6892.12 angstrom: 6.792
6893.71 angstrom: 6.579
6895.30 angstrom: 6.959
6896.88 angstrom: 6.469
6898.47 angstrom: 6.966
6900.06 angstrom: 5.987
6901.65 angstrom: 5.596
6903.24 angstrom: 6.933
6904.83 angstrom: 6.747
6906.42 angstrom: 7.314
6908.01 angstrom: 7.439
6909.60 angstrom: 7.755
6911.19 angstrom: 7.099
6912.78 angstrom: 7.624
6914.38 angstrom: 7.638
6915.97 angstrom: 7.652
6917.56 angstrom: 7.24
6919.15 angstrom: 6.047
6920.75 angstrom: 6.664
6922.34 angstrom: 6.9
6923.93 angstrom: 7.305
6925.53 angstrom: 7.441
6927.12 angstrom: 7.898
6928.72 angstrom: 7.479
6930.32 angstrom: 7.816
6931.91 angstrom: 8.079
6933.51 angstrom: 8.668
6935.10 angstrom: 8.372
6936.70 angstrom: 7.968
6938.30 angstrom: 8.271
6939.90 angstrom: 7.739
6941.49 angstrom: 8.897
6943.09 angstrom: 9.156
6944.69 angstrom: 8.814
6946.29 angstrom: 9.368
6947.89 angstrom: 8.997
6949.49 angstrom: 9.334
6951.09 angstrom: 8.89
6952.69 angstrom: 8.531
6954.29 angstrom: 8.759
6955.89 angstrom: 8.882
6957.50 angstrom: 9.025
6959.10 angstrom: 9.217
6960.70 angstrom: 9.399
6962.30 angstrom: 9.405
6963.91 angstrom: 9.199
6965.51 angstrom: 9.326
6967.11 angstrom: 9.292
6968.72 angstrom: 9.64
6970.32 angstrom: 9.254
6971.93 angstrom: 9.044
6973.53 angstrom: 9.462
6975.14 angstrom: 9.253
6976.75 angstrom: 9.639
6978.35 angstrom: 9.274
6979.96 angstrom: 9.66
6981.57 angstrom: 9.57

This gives 1.9 angstrom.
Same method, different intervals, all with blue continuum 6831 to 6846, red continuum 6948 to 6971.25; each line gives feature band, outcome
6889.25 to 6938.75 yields 5.6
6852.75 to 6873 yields 3.0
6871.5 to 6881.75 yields 0.8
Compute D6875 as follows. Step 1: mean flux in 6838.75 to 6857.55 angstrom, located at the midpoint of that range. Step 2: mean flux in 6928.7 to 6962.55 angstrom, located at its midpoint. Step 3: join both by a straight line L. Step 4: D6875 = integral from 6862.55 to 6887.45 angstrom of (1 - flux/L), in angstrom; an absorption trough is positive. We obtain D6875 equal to 1.3 angstrom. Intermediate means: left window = 6.13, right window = 8.7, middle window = 6.47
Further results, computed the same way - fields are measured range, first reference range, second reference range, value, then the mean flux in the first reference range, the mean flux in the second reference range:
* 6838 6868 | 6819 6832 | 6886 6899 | 0.5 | 5.82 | 6.7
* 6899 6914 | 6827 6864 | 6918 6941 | 0.5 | 6.06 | 7.63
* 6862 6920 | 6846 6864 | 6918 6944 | 0.4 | 5.83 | 7.79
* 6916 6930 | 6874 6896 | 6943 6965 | 1.4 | 6.66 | 9.07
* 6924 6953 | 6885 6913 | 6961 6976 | -0.6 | 6.8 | 9.32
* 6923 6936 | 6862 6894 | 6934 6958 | 0.5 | 6.49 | 8.73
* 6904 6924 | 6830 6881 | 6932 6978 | 1.7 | 6.2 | 8.98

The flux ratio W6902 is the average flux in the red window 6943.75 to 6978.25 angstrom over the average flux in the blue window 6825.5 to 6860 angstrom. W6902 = 1.52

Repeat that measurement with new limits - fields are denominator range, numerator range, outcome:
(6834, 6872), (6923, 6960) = 1.39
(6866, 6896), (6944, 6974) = 1.40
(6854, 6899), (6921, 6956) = 1.30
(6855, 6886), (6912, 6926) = 1.14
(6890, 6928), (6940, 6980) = 1.31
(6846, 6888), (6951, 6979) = 1.48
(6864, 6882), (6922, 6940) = 1.22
